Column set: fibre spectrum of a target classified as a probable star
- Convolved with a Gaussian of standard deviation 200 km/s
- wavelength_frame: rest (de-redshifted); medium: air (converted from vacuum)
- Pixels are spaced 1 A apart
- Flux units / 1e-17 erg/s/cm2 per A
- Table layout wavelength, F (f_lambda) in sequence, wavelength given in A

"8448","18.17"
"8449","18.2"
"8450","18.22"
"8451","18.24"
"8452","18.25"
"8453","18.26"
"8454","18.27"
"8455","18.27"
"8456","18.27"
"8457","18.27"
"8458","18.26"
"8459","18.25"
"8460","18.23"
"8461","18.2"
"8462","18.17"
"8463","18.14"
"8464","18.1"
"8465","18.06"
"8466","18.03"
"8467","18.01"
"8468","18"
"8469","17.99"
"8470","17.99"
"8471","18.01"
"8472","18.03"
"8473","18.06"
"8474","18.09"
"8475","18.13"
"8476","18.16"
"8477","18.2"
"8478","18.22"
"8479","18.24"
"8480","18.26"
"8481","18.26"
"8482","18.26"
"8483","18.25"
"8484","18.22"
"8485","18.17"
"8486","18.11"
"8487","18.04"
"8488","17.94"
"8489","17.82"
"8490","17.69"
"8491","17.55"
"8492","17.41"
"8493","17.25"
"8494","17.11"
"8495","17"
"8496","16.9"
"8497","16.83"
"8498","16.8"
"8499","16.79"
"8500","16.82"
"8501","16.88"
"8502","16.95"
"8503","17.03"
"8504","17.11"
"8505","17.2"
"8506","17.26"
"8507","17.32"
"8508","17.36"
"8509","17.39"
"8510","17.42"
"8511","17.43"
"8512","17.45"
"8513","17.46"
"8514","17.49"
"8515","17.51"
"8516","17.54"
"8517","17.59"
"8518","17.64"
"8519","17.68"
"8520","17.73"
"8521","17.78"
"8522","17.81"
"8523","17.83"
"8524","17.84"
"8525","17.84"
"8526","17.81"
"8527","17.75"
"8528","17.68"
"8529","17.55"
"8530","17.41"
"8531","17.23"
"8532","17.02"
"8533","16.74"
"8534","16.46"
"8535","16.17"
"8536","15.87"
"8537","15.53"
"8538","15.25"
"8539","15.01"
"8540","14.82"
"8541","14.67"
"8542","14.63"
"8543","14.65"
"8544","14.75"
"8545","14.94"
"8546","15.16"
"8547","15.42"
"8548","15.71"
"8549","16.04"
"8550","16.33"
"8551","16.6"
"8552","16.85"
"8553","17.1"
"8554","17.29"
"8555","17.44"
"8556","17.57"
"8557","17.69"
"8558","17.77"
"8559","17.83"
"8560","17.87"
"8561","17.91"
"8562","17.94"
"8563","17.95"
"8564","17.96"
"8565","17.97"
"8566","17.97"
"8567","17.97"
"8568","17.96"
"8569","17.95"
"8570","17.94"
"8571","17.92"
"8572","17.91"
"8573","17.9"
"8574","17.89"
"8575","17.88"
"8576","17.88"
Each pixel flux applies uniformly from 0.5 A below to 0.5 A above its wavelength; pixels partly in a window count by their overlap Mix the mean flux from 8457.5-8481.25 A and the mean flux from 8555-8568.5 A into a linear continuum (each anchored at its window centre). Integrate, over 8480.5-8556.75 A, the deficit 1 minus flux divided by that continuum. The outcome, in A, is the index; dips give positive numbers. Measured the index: 4.2 A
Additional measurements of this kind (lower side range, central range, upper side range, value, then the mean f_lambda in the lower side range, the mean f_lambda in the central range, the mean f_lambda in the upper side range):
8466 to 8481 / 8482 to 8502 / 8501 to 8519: 0.3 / 18.1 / 17.5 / 17.4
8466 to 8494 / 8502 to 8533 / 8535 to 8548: -2.4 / 18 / 17.5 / 15.1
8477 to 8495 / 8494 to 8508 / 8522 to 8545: 0.3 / 17.9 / 17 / 16.4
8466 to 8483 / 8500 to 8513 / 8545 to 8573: 0.4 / 18.1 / 17.2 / 17.3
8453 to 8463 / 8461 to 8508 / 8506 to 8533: 0.6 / 18.2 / 17.7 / 17.5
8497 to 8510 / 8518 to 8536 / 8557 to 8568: 0.0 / 17.1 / 17.4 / 17.9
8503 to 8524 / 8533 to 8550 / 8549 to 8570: 2.1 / 17.5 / 15.4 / 17.6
